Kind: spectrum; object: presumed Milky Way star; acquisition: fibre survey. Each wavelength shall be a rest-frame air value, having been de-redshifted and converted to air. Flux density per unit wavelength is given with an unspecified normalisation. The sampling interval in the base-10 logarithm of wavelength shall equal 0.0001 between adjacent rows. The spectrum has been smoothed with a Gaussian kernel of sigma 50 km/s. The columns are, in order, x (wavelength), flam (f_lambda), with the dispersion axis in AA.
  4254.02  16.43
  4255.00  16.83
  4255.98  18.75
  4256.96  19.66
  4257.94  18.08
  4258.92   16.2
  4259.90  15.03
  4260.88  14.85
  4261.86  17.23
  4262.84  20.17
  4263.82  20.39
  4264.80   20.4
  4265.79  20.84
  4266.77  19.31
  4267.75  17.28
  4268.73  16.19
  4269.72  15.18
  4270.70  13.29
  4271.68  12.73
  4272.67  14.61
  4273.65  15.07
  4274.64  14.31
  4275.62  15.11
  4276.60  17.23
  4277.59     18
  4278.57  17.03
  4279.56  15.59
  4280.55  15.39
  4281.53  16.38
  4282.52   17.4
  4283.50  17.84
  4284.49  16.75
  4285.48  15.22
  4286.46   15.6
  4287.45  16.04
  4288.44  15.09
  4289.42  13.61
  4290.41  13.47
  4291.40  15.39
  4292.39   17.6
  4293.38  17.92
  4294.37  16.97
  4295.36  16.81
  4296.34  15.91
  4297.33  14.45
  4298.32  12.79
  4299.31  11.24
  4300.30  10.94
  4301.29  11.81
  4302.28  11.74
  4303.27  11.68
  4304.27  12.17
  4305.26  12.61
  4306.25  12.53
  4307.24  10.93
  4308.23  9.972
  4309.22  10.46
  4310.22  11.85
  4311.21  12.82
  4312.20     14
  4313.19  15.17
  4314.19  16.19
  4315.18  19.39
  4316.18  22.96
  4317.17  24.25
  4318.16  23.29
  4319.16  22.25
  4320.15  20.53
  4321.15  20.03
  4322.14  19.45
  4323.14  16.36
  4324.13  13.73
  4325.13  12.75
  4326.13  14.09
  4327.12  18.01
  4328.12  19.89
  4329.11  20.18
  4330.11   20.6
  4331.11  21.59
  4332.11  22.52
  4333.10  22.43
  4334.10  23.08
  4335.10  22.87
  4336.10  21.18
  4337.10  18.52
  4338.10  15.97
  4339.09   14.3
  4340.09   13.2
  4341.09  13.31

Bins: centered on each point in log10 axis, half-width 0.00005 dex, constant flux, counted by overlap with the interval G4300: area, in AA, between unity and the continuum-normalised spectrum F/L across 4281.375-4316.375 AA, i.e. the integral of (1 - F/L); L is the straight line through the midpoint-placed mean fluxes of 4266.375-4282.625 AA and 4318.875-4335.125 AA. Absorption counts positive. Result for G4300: 5.9 AA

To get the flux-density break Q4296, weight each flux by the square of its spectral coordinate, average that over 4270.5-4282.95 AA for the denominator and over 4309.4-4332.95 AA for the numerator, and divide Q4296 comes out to 1.20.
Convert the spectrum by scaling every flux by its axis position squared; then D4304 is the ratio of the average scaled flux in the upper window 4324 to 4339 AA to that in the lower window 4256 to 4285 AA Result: 1.17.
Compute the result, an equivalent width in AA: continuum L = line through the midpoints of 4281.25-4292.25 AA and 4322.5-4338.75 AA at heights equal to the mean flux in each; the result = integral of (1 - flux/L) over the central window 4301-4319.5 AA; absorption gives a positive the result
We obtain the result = 2.7 AA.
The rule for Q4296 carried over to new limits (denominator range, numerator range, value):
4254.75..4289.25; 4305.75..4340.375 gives 1.09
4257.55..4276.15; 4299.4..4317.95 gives 0.86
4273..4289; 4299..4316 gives 0.81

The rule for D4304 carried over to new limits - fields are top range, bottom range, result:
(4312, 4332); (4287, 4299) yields 1.24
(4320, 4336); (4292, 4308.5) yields 1.45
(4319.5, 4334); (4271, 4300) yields 1.24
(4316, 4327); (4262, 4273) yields 1.12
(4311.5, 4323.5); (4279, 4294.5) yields 1.23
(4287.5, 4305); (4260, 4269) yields 0.78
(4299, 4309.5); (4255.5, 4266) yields 0.64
